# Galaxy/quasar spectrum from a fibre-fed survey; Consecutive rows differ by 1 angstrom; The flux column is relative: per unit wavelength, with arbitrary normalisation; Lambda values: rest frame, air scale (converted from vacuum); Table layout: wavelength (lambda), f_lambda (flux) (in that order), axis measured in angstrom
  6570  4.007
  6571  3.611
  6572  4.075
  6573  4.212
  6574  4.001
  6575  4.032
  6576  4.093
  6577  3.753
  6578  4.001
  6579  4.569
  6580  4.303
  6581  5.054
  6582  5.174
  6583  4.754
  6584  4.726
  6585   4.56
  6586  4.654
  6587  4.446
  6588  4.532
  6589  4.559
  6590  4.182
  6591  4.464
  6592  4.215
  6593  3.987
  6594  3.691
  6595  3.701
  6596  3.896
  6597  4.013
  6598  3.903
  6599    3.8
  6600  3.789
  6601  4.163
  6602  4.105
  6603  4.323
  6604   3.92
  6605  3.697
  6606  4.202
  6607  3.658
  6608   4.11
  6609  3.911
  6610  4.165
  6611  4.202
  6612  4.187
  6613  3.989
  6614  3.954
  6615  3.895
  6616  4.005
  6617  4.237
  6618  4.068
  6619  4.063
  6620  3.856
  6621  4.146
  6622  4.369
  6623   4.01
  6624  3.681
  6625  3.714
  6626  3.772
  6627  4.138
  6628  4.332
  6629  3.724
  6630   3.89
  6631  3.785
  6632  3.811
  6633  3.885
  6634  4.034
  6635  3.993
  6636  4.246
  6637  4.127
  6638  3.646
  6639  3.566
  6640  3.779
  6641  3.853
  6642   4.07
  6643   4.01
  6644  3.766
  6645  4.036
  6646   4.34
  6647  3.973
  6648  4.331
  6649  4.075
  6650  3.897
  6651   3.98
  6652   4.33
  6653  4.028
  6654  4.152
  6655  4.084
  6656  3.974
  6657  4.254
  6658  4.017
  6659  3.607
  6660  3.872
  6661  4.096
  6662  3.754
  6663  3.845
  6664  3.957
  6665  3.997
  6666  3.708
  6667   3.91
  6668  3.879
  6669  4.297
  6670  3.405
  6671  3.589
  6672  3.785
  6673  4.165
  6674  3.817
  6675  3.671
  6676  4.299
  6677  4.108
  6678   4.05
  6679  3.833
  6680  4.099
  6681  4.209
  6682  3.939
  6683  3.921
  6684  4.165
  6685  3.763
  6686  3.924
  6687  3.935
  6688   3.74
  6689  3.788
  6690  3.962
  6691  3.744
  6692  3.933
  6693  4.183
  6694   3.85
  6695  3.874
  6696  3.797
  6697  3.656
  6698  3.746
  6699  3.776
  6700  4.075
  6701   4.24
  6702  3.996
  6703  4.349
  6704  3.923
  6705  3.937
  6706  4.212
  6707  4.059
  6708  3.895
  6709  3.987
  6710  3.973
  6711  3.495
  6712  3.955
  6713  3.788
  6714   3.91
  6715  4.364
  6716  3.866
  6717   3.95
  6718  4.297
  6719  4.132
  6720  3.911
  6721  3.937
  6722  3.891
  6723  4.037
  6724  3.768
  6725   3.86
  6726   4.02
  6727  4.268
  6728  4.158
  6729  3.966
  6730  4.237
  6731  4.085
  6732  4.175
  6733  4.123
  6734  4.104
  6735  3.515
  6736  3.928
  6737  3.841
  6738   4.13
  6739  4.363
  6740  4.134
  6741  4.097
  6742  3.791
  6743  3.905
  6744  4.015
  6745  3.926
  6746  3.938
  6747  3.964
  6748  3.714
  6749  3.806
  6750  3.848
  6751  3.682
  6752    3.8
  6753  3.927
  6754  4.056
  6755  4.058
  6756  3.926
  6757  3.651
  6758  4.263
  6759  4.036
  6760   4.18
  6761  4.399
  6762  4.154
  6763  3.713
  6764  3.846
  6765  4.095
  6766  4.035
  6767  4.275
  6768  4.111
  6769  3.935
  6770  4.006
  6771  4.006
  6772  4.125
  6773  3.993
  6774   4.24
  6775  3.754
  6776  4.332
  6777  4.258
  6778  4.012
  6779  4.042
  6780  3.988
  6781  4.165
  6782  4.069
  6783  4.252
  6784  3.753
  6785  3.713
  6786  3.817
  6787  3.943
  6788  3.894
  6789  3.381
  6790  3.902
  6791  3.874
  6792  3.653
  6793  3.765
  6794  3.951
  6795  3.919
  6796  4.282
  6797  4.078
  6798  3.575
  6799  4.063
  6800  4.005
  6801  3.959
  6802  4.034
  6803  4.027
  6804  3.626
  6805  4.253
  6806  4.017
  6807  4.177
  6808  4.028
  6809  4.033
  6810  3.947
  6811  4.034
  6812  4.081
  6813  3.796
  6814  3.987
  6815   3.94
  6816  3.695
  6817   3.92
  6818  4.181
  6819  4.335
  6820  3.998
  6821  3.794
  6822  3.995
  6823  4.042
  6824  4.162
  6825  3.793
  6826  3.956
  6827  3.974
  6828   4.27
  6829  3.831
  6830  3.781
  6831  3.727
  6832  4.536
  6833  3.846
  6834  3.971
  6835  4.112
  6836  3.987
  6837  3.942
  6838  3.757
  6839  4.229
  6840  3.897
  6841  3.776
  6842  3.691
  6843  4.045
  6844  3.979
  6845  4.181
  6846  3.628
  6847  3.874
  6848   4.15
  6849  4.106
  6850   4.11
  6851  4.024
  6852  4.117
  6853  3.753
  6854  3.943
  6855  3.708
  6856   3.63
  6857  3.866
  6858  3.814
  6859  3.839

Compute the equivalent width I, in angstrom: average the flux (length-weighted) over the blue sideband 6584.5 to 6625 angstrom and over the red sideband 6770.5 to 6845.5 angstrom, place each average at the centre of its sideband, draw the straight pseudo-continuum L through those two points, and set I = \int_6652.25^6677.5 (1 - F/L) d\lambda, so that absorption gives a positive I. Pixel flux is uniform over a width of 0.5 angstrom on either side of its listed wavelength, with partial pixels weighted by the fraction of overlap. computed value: 0.70 angstrom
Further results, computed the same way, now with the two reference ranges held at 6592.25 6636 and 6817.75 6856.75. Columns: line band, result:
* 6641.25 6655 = -0.3 angstrom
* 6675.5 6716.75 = 0.1 angstrom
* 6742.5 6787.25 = -0.3 angstrom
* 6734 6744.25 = 0.0 angstrom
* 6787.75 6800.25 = 0.3 angstrom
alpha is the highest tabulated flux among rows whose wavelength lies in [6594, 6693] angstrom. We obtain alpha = 4.369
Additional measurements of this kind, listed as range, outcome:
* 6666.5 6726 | 4.364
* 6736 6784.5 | 4.399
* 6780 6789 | 4.252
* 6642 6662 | 4.34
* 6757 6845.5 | 4.536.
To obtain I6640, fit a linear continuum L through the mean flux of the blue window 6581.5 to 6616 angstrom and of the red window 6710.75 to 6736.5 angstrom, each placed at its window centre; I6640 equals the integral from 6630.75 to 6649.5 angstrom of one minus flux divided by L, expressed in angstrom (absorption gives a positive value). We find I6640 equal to 0.6 angstrom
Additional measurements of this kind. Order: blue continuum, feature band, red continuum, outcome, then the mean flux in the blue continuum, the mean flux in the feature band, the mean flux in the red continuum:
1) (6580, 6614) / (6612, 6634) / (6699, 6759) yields 1.0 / 4.2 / 3.97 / 3.99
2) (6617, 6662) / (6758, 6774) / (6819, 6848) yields -0.4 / 3.99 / 4.07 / 3.97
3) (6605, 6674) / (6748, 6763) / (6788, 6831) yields 0.0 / 3.97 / 3.97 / 3.95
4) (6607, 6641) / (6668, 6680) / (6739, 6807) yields 0.2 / 3.97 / 3.92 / 3.97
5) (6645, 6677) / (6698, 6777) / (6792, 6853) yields -0.5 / 3.97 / 4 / 3.98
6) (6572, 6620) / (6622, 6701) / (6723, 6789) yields 3.0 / 4.16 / 3.94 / 4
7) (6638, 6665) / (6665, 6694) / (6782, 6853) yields 0.4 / 3.98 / 3.92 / 3.96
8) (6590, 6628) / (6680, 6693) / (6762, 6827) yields 0.2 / 4.01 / 3.94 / 3.98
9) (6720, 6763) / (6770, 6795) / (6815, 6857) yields 0.1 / 3.99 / 3.95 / 3.96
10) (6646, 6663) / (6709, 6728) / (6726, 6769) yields 0.2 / 4.03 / 3.97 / 4.01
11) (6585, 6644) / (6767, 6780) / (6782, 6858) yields -0.4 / 4.02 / 4.07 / 3.95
